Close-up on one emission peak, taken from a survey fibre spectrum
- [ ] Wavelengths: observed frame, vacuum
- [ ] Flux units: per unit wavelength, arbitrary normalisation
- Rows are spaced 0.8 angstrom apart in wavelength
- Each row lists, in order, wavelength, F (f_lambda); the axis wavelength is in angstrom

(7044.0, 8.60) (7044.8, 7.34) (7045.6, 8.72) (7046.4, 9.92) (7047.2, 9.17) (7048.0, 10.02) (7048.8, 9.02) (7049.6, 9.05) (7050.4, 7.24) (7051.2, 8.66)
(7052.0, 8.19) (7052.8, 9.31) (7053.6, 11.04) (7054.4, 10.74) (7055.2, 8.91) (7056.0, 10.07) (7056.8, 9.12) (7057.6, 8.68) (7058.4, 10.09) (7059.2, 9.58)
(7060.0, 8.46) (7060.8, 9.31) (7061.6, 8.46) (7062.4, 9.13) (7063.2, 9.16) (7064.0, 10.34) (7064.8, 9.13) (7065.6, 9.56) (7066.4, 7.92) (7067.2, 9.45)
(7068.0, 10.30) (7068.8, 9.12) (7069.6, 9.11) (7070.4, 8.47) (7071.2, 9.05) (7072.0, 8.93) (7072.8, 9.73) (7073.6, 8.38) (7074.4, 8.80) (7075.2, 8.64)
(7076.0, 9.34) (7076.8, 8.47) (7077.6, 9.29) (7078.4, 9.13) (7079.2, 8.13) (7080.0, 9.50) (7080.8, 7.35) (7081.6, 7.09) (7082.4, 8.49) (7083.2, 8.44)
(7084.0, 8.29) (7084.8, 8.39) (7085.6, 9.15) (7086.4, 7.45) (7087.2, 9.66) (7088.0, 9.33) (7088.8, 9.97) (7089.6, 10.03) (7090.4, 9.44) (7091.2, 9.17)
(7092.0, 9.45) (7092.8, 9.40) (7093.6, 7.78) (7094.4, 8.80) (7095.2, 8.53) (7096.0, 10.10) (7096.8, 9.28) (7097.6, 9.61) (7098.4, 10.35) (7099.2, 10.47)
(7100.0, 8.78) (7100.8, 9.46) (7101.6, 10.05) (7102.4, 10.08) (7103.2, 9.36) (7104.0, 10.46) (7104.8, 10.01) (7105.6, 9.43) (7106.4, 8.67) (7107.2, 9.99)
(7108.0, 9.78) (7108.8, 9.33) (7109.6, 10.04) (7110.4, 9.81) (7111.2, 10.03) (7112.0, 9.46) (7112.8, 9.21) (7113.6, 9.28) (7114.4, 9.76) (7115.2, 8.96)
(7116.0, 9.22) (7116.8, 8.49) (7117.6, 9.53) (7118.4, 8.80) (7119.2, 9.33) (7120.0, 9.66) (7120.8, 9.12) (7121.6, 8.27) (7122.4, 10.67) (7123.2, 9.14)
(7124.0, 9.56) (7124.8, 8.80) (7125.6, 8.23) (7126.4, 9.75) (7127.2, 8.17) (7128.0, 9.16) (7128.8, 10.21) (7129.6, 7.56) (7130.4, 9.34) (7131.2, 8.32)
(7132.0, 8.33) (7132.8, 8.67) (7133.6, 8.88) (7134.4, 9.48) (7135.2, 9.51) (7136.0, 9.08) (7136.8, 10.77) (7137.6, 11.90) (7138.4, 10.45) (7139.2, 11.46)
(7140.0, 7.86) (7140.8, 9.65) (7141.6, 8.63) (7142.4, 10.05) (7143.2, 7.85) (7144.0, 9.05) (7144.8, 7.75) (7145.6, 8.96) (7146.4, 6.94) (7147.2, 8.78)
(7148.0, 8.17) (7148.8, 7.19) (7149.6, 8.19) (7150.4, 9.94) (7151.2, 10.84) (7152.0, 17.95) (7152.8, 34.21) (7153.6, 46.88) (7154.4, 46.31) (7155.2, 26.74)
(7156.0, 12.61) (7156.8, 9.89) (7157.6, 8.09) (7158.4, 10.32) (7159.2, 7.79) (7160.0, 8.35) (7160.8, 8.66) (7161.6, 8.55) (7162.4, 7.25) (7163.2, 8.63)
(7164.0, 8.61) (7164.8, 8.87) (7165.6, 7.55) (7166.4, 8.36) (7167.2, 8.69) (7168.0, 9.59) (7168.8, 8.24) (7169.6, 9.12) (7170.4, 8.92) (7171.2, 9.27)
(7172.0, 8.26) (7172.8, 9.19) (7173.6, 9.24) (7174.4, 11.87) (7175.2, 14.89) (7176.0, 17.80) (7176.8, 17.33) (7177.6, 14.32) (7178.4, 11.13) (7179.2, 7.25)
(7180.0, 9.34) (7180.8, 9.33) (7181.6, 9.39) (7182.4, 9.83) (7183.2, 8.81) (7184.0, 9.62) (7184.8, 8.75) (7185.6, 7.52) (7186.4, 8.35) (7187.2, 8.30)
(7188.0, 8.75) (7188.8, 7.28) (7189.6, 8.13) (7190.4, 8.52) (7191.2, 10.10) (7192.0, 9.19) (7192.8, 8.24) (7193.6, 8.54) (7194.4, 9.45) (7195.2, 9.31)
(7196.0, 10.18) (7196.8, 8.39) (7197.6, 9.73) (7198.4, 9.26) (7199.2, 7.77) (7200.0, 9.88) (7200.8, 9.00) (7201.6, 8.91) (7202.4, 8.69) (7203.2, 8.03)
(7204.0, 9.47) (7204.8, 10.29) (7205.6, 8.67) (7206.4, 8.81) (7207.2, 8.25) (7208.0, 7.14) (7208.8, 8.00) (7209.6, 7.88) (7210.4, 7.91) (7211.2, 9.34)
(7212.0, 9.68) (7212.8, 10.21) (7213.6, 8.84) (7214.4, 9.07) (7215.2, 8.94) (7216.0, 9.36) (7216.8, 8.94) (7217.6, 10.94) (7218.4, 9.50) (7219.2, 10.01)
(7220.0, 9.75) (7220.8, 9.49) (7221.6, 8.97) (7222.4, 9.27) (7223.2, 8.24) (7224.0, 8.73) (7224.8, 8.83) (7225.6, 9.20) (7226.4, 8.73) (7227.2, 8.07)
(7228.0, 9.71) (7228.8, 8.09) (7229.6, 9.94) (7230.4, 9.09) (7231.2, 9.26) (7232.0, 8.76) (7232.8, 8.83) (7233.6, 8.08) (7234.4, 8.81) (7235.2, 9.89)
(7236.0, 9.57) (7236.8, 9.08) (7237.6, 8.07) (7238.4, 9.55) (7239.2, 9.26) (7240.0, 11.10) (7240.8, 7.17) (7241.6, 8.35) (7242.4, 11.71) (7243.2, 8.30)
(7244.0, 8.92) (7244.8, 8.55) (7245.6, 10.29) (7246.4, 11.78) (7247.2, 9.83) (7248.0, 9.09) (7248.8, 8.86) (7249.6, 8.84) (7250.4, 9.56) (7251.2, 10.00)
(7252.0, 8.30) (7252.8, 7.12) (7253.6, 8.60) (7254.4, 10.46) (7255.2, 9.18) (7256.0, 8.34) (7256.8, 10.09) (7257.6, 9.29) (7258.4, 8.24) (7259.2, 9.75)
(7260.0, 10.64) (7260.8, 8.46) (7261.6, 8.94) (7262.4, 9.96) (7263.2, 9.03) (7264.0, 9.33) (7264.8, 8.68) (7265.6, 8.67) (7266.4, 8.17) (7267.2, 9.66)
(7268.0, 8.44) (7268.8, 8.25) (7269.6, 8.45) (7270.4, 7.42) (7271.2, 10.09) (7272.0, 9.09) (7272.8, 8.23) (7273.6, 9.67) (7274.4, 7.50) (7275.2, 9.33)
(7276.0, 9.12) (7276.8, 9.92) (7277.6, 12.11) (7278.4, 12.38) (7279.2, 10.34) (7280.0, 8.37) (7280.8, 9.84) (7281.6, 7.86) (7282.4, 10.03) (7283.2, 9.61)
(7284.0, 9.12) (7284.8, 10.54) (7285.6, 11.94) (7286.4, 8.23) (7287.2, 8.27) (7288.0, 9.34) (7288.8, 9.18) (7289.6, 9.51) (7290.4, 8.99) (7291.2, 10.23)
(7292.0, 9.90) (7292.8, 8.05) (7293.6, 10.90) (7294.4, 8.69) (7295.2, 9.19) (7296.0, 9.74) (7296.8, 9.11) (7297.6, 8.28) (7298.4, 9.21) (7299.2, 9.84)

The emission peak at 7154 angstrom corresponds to H-alpha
